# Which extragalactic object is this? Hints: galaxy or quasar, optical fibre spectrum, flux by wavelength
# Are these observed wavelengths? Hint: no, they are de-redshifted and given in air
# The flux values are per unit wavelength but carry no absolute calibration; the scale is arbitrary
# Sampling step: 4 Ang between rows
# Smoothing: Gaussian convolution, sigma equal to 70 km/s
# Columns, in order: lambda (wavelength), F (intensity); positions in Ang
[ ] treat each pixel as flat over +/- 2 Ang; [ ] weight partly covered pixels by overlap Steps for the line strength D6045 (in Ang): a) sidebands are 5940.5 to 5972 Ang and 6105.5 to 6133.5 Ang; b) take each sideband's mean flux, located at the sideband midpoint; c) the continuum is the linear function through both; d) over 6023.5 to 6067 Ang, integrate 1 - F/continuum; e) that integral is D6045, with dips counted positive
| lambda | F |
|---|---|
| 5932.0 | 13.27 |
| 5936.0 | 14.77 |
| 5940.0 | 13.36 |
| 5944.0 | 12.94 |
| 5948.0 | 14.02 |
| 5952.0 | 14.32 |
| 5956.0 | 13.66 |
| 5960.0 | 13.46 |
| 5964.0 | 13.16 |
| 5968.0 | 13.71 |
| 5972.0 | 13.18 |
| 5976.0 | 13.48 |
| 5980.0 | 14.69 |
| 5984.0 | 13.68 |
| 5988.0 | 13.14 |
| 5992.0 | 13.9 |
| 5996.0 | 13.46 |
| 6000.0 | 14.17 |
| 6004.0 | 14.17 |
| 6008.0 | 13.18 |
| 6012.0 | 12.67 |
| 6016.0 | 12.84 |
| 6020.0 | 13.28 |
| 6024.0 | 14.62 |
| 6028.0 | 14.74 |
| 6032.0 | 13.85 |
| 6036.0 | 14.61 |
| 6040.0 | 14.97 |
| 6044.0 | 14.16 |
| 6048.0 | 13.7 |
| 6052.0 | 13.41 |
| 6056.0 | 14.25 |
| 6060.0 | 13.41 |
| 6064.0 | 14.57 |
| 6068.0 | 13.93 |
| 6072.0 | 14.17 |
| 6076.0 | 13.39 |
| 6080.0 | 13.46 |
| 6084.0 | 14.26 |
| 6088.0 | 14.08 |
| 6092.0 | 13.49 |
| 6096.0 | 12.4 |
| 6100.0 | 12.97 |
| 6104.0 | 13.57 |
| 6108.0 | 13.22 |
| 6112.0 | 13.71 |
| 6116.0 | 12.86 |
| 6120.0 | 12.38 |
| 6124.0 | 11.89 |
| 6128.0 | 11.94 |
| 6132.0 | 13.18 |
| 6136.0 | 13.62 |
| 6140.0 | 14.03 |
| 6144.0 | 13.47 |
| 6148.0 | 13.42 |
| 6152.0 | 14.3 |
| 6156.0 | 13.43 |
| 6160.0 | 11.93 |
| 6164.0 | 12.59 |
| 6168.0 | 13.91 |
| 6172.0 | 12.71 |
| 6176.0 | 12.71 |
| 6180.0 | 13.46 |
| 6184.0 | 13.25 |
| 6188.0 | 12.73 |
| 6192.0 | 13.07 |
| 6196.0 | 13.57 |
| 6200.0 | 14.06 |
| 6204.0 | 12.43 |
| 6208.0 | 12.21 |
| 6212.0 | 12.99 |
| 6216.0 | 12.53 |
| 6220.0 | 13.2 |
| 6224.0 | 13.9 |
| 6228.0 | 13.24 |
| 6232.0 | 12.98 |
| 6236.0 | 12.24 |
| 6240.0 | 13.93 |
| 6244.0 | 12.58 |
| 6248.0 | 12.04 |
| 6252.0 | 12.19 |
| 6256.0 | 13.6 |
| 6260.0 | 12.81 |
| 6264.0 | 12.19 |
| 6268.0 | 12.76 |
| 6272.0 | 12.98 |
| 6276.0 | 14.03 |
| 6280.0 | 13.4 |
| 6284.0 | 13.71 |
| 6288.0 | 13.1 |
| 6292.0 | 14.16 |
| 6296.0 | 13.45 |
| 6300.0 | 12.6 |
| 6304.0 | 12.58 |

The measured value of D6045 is -3.5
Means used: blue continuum 13.6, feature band 14.2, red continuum 12.7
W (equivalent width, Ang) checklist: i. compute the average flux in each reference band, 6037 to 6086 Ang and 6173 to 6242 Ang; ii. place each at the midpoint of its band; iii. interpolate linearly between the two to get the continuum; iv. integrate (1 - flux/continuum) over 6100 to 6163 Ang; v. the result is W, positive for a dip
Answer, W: 2.0 Ang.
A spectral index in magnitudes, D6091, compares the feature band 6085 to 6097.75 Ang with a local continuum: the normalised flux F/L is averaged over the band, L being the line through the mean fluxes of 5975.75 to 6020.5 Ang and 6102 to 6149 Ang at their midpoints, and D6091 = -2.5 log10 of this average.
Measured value -0.02 mag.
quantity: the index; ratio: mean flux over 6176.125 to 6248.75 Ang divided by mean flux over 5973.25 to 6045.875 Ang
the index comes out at 0.94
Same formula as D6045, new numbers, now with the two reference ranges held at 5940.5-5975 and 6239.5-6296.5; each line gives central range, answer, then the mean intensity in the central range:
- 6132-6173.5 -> -0.2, 13.3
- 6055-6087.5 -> -1.3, 13.9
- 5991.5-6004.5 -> -0.4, 13.9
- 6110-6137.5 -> 1.1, 12.8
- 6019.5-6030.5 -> -0.7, 14.3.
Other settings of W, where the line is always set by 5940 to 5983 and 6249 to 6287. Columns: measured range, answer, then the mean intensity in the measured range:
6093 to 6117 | 0.4 Ang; 13.1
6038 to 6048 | -0.7 Ang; 14.4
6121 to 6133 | 0.9 Ang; 12.3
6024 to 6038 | -1.0 Ang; 14.4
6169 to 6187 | 0.2 Ang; 13.1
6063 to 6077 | -0.6 Ang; 14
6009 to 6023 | 0.5 Ang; 13.1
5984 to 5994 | 0.0 Ang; 13.6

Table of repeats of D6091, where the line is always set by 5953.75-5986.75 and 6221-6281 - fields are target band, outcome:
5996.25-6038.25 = -0.02 mag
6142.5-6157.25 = -0.04 mag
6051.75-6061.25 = -0.03 mag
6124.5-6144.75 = 0.01 mag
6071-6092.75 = -0.04 mag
